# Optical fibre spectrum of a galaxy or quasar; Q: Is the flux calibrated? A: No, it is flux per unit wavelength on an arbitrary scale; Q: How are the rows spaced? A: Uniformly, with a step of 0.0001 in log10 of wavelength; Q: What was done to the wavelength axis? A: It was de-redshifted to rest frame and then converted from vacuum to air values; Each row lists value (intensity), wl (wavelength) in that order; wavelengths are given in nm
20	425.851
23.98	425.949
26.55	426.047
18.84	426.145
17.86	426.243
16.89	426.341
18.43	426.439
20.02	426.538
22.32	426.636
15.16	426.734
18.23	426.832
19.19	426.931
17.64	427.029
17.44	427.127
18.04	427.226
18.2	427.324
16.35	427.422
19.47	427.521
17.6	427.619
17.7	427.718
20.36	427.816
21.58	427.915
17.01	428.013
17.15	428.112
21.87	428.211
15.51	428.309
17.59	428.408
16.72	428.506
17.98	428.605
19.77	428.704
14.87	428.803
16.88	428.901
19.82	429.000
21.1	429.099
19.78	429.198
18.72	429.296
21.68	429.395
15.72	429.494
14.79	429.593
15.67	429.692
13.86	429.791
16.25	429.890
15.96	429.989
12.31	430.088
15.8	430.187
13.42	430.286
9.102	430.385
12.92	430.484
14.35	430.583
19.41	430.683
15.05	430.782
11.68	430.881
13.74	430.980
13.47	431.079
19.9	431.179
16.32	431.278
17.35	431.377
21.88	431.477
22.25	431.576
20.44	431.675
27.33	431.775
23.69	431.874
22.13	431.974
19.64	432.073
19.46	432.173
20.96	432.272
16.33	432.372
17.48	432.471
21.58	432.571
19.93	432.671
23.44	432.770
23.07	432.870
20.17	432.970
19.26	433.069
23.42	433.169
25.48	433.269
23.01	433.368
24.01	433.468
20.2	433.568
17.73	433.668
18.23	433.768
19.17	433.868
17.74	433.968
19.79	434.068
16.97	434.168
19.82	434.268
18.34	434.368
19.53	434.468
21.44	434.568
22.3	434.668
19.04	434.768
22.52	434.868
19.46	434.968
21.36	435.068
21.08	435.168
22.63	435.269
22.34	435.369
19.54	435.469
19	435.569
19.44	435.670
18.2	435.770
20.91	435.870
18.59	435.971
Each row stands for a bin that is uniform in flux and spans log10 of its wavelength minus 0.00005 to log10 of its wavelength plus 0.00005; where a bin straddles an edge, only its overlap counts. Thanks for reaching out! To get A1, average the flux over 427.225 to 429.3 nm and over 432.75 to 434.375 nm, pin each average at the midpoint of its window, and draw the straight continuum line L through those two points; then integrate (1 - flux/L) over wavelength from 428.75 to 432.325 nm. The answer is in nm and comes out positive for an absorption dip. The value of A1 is 0.35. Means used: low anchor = 18.4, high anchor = 20.6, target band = 17.4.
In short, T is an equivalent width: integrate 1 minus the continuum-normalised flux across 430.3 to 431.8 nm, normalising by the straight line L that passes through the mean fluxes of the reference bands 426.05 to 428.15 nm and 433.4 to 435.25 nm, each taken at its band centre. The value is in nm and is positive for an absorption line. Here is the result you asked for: 0.201 nm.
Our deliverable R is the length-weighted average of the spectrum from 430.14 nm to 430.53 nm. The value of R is 12.8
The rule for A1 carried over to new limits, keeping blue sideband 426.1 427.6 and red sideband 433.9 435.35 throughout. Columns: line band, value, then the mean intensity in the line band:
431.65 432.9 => -0.101 nm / 21.2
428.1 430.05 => 0.129 nm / 17.6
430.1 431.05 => 0.263 nm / 13.9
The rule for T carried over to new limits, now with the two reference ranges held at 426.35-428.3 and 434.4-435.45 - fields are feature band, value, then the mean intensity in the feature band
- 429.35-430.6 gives 0.30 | 14.7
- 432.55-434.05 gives -0.04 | 21.1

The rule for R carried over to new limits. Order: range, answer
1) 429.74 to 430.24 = 14.8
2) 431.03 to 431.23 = 16.7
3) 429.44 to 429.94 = 15.3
